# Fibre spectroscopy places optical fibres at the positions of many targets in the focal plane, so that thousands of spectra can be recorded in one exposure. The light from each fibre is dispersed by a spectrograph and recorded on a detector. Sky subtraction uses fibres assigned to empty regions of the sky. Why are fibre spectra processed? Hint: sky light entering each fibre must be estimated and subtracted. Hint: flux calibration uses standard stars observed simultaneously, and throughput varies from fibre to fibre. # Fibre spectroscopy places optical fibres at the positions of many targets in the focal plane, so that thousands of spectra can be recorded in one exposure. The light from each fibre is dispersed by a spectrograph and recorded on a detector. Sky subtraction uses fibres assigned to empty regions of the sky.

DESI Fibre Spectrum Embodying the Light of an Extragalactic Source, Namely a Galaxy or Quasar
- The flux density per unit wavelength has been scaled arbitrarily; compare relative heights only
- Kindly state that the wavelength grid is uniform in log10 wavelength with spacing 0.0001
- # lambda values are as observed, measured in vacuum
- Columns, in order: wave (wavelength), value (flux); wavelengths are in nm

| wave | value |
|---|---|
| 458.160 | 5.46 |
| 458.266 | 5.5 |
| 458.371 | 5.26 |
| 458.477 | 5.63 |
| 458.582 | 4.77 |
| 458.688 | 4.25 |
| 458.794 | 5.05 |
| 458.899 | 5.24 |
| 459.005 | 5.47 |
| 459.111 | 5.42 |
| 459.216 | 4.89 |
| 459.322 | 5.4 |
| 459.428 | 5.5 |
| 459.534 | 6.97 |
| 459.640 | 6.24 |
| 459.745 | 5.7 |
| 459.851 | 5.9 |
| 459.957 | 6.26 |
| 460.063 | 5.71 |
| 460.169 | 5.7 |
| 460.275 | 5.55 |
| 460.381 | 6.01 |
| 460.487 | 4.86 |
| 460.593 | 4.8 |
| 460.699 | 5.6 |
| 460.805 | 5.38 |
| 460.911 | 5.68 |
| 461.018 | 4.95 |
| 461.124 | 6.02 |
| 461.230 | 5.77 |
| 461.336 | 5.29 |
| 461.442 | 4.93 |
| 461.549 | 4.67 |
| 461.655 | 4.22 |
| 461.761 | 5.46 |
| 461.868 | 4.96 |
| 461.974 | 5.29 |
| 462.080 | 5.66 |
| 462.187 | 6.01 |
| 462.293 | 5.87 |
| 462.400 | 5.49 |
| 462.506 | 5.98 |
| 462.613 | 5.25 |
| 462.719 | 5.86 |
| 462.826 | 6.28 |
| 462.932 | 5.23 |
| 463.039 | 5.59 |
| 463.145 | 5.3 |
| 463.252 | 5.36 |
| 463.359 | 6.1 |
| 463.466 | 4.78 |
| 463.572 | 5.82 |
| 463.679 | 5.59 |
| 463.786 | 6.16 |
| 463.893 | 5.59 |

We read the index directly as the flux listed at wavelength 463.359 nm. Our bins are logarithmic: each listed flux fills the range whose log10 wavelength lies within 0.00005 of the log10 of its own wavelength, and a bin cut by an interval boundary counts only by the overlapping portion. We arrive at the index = 6.1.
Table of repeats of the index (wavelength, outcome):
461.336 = 5.29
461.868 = 4.96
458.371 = 5.26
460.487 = 4.86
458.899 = 5.24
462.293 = 5.87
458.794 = 5.05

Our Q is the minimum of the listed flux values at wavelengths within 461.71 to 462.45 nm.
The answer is 4.96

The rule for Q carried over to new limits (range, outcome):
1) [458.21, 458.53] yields 5.26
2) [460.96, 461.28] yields 4.95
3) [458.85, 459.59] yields 4.89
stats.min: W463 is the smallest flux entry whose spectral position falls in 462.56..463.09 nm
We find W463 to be 5.23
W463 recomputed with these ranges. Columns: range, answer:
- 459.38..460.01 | 5.5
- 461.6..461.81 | 4.22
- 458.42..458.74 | 4.25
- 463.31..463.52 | 4.78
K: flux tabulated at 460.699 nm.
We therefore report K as 5.6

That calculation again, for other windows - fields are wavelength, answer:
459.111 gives 5.42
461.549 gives 4.67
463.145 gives 5.3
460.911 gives 5.68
